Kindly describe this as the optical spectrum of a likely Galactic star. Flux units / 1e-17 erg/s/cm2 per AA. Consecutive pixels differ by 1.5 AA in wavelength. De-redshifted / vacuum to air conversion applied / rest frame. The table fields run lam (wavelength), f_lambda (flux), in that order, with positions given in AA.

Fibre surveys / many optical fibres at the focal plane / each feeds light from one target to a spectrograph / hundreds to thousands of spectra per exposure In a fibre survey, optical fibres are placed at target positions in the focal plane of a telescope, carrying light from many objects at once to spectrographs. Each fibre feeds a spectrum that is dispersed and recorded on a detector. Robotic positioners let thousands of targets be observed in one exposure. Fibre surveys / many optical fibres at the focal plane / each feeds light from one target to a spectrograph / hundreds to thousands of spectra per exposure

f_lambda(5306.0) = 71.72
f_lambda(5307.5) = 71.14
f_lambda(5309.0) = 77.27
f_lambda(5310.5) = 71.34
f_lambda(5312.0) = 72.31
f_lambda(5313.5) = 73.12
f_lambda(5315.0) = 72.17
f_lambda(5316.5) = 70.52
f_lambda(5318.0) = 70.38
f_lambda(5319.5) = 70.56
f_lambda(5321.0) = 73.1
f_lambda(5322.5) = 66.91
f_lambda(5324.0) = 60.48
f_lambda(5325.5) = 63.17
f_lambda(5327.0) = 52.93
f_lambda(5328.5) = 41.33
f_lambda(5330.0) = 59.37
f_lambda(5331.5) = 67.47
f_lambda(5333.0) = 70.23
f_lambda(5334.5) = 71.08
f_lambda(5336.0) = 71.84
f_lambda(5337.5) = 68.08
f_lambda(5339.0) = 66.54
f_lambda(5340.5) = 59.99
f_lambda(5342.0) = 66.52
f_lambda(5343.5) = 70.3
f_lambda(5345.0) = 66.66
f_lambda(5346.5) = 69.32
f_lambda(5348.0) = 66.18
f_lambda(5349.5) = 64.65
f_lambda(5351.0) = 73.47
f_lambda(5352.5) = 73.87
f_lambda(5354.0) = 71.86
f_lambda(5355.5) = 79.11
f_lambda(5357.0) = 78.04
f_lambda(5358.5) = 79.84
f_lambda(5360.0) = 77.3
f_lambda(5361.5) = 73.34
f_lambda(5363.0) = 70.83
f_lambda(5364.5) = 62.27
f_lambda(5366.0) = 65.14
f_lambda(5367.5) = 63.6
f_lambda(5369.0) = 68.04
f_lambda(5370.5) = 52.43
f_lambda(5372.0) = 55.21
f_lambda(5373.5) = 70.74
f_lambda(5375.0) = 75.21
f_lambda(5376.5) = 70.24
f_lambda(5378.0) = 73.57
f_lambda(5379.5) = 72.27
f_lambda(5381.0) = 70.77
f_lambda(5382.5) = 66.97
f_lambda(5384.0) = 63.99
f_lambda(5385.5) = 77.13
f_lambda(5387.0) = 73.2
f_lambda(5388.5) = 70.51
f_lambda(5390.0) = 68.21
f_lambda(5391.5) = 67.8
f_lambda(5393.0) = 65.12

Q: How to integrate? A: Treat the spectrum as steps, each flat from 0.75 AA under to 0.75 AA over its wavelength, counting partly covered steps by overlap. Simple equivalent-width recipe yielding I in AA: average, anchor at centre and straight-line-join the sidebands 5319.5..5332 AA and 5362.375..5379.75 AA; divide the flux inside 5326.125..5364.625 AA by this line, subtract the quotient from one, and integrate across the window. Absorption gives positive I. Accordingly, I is -2.9 AA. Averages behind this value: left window 61.1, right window 66.4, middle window 68.2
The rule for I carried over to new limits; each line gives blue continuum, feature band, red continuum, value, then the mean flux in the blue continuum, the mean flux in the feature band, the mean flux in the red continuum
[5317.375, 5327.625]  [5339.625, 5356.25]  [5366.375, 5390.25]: -0.63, 65.5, 69.2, 68.2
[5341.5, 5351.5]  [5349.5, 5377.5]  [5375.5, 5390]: -0.23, 68.1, 69.9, 70.9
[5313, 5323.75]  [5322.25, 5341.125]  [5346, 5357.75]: 2.17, 70.4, 62.9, 72.1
